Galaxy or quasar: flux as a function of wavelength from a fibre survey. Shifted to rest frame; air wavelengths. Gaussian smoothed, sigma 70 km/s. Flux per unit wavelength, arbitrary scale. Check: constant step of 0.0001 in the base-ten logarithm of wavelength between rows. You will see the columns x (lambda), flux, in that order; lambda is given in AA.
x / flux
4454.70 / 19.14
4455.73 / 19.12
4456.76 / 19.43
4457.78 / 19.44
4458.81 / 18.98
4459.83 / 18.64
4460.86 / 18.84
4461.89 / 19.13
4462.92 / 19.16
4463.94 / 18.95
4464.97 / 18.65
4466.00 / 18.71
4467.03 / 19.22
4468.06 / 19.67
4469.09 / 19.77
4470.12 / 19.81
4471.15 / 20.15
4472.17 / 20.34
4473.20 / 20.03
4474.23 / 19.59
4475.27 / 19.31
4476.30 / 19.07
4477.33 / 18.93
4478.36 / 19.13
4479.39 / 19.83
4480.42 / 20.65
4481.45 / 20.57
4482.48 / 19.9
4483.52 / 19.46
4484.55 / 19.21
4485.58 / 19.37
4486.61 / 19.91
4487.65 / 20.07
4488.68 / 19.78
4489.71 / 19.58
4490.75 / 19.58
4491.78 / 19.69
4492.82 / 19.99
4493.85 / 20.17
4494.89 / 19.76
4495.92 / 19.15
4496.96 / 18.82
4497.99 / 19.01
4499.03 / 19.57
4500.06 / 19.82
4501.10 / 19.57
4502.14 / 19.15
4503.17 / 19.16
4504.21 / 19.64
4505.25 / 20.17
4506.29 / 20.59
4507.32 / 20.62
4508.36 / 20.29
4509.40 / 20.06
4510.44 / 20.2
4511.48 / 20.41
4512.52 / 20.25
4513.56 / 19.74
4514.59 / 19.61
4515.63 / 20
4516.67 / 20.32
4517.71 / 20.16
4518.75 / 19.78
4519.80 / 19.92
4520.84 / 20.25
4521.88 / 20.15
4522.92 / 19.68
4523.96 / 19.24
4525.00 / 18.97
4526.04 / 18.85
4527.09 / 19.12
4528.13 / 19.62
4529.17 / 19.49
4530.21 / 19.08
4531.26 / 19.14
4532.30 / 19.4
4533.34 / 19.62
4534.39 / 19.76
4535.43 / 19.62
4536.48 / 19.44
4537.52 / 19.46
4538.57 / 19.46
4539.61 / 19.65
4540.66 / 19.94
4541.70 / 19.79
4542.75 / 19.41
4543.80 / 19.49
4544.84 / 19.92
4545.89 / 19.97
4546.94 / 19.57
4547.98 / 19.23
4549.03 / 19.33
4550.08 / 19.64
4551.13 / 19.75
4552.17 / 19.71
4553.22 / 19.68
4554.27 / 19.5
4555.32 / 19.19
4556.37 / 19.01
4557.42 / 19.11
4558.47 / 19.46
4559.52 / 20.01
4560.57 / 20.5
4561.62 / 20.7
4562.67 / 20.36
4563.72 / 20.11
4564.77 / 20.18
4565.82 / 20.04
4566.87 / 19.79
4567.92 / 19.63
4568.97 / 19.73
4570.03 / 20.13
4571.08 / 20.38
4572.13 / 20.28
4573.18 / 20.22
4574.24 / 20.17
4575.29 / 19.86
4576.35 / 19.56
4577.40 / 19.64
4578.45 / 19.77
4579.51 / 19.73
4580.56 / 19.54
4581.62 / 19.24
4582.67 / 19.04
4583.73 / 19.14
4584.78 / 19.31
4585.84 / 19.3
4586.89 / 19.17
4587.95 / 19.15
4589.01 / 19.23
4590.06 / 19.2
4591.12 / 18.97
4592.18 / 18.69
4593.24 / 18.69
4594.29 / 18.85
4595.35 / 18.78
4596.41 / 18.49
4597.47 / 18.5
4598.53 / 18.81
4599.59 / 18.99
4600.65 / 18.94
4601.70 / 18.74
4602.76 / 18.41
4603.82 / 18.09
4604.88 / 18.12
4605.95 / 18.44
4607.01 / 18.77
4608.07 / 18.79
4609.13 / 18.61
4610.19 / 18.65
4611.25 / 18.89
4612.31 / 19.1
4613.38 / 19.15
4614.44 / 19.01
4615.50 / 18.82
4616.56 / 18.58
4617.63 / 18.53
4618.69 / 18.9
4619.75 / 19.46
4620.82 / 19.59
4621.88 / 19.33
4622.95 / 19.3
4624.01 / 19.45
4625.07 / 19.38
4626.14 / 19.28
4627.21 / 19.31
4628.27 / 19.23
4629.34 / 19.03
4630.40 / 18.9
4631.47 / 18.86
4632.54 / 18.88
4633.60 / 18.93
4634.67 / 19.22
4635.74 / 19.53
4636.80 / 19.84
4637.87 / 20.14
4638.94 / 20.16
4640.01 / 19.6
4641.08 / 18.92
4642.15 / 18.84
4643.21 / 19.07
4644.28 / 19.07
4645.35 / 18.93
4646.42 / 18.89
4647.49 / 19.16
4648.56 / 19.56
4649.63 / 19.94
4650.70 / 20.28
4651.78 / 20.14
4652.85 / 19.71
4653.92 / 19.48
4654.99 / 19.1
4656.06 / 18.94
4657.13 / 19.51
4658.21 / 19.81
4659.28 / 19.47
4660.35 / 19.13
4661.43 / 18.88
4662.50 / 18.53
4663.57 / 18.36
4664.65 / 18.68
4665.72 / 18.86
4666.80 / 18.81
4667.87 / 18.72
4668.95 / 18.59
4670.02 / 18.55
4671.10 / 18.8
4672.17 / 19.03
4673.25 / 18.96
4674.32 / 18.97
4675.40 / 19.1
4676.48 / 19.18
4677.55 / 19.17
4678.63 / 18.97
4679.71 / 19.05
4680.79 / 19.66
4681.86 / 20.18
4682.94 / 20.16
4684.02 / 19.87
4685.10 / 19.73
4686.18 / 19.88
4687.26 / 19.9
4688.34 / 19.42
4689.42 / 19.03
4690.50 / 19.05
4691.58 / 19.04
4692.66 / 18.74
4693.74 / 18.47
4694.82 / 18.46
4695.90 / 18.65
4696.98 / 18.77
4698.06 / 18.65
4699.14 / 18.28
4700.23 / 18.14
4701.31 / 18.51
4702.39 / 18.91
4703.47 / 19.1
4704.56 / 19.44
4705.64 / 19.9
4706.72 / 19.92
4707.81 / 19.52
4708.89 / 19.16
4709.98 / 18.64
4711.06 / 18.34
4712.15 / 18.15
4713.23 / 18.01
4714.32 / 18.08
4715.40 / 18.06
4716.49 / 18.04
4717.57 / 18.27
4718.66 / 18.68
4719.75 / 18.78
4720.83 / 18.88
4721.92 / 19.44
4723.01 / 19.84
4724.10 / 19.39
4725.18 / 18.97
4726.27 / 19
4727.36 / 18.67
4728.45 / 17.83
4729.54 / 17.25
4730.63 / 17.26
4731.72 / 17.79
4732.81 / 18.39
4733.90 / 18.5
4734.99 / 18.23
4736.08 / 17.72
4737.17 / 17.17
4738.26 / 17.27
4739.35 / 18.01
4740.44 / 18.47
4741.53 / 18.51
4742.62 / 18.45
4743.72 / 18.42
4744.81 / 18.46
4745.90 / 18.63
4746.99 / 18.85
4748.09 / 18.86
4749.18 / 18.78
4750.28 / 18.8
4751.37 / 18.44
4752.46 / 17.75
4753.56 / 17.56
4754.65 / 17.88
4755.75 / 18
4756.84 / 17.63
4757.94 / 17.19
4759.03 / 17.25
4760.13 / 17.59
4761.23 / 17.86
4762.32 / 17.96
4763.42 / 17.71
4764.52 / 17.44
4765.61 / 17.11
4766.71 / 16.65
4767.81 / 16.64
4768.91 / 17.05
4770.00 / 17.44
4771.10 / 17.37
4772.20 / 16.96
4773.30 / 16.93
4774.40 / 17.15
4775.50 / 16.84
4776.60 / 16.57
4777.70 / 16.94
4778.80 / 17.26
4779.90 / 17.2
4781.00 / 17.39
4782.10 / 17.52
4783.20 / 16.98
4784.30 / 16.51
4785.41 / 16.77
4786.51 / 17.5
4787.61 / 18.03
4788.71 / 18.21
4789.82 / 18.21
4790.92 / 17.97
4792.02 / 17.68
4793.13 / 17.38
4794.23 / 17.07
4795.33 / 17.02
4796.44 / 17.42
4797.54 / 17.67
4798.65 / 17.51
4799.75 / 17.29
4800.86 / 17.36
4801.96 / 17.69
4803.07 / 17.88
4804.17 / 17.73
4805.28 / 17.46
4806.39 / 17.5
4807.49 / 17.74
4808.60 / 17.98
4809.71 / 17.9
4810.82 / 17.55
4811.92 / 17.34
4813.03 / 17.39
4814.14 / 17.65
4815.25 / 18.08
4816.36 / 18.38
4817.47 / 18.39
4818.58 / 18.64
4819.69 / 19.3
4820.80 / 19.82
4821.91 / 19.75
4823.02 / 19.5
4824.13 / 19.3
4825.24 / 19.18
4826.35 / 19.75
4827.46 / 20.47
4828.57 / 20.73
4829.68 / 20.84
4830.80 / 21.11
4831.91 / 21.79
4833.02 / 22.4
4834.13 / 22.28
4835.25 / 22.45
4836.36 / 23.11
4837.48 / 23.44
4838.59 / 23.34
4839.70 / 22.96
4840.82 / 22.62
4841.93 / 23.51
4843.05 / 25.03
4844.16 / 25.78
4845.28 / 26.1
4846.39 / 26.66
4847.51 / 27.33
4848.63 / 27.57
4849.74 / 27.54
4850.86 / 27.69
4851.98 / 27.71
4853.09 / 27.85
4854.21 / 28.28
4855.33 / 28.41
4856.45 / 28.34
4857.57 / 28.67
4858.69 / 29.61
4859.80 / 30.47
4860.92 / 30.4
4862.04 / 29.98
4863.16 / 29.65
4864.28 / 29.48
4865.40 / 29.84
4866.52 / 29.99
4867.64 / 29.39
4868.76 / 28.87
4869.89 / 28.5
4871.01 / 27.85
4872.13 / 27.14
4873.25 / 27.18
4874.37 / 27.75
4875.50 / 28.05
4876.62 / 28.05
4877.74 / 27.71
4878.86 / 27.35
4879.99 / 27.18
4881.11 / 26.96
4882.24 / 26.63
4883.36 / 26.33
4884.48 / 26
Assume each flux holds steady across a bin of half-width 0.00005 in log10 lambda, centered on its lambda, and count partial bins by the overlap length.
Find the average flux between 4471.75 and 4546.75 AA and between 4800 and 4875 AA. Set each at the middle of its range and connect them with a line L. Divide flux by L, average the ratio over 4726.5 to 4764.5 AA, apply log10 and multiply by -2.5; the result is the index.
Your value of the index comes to 0.23 mag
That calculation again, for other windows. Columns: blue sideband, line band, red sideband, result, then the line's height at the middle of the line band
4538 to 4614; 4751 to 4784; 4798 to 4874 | 0.27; 22.2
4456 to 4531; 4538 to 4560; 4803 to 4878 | 0.04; 20.3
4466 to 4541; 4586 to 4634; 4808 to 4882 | 0.12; 21.2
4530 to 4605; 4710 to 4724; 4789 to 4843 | 0.05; 19.4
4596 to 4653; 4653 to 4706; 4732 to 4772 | -0.03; 18.6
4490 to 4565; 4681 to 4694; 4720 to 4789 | -0.06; 18.4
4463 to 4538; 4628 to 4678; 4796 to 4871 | 0.11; 21.1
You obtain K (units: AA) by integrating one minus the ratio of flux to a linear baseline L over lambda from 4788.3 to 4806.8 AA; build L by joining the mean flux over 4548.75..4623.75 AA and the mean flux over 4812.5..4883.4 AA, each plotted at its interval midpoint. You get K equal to 4.8 AA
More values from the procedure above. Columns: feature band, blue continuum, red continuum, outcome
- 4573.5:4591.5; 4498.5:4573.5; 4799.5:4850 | 0.4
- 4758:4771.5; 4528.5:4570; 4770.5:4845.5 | 1.3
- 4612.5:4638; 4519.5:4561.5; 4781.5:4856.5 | 0.9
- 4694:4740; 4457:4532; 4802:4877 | 7.7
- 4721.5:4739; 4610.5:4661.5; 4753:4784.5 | -0.4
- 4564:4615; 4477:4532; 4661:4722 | 0.4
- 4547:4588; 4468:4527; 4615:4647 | -0.5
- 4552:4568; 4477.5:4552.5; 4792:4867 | 0.2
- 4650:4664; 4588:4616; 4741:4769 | -0.7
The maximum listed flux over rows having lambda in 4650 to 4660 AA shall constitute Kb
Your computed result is 20.28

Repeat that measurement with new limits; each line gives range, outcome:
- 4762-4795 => 18.21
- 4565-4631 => 20.38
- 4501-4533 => 20.62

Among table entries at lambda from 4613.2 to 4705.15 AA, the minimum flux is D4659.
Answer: 18.14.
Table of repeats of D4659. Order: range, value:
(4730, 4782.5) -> 16.57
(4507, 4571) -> 18.85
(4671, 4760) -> 17.17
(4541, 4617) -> 18.09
